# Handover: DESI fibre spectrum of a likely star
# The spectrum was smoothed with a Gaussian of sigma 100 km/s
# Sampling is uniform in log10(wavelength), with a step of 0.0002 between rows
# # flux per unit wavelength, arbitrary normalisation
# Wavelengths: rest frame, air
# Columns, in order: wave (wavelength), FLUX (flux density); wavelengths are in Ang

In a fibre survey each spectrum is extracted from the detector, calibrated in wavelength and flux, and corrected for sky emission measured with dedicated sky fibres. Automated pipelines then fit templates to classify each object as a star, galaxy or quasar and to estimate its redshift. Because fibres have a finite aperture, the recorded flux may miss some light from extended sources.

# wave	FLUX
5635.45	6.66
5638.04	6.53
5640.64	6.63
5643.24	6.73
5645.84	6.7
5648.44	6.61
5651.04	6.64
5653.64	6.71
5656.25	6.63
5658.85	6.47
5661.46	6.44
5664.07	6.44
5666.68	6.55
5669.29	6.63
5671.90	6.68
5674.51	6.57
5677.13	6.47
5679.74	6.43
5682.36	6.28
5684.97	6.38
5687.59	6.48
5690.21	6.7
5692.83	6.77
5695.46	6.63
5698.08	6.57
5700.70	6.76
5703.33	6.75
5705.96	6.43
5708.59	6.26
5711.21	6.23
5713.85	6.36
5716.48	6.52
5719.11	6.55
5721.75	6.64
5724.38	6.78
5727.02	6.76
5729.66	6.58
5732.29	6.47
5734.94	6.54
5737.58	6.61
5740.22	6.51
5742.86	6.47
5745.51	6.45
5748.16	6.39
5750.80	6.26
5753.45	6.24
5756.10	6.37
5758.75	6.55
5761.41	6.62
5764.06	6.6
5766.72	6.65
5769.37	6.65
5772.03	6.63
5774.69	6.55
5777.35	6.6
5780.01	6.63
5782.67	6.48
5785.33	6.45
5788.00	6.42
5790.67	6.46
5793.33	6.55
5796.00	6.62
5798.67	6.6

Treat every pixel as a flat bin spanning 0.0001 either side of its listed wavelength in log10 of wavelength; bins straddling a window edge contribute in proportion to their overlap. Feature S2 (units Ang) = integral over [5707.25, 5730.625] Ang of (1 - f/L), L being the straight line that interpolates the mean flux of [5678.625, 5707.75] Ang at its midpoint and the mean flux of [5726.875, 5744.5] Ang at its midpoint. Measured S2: 0.12 Ang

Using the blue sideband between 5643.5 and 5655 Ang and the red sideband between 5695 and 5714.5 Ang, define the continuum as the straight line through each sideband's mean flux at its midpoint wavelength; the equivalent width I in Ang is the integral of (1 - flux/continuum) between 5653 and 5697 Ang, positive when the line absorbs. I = 0.3 Ang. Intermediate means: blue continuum 6.67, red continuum 6.5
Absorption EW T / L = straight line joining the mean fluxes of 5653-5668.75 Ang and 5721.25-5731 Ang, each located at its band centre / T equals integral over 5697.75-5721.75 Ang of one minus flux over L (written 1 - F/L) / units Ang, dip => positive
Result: 0.6 Ang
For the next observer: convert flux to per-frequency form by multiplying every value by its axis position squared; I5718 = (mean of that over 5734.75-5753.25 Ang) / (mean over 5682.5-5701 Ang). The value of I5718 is 1.00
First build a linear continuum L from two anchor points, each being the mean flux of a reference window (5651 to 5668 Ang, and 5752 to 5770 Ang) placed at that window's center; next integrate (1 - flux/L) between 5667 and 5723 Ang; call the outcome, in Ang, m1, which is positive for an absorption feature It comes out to 0.1 Ang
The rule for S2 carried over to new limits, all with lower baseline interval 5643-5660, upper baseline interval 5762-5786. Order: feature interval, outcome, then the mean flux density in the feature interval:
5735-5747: 0.2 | 6.51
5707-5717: 0.4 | 6.33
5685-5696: 0.0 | 6.61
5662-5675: 0.1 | 6.57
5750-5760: 0.4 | 6.36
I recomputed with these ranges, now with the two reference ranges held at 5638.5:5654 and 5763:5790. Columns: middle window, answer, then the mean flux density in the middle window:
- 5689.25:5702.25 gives -0.1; 6.69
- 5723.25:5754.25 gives 0.4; 6.51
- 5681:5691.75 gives 0.3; 6.47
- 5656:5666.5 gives 0.3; 6.49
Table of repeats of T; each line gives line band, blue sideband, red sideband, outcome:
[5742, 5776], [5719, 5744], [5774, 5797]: 0.3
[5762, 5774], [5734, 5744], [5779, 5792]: -0.2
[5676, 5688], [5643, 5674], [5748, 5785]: 0.3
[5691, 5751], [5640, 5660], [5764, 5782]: 0.8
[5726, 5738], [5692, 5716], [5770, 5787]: -0.1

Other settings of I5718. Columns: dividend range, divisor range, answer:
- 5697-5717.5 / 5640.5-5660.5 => 1.00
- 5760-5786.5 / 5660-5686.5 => 1.05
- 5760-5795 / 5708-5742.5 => 1.02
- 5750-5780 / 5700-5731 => 1.01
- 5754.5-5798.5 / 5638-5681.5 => 1.04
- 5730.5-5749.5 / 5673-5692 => 1.02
